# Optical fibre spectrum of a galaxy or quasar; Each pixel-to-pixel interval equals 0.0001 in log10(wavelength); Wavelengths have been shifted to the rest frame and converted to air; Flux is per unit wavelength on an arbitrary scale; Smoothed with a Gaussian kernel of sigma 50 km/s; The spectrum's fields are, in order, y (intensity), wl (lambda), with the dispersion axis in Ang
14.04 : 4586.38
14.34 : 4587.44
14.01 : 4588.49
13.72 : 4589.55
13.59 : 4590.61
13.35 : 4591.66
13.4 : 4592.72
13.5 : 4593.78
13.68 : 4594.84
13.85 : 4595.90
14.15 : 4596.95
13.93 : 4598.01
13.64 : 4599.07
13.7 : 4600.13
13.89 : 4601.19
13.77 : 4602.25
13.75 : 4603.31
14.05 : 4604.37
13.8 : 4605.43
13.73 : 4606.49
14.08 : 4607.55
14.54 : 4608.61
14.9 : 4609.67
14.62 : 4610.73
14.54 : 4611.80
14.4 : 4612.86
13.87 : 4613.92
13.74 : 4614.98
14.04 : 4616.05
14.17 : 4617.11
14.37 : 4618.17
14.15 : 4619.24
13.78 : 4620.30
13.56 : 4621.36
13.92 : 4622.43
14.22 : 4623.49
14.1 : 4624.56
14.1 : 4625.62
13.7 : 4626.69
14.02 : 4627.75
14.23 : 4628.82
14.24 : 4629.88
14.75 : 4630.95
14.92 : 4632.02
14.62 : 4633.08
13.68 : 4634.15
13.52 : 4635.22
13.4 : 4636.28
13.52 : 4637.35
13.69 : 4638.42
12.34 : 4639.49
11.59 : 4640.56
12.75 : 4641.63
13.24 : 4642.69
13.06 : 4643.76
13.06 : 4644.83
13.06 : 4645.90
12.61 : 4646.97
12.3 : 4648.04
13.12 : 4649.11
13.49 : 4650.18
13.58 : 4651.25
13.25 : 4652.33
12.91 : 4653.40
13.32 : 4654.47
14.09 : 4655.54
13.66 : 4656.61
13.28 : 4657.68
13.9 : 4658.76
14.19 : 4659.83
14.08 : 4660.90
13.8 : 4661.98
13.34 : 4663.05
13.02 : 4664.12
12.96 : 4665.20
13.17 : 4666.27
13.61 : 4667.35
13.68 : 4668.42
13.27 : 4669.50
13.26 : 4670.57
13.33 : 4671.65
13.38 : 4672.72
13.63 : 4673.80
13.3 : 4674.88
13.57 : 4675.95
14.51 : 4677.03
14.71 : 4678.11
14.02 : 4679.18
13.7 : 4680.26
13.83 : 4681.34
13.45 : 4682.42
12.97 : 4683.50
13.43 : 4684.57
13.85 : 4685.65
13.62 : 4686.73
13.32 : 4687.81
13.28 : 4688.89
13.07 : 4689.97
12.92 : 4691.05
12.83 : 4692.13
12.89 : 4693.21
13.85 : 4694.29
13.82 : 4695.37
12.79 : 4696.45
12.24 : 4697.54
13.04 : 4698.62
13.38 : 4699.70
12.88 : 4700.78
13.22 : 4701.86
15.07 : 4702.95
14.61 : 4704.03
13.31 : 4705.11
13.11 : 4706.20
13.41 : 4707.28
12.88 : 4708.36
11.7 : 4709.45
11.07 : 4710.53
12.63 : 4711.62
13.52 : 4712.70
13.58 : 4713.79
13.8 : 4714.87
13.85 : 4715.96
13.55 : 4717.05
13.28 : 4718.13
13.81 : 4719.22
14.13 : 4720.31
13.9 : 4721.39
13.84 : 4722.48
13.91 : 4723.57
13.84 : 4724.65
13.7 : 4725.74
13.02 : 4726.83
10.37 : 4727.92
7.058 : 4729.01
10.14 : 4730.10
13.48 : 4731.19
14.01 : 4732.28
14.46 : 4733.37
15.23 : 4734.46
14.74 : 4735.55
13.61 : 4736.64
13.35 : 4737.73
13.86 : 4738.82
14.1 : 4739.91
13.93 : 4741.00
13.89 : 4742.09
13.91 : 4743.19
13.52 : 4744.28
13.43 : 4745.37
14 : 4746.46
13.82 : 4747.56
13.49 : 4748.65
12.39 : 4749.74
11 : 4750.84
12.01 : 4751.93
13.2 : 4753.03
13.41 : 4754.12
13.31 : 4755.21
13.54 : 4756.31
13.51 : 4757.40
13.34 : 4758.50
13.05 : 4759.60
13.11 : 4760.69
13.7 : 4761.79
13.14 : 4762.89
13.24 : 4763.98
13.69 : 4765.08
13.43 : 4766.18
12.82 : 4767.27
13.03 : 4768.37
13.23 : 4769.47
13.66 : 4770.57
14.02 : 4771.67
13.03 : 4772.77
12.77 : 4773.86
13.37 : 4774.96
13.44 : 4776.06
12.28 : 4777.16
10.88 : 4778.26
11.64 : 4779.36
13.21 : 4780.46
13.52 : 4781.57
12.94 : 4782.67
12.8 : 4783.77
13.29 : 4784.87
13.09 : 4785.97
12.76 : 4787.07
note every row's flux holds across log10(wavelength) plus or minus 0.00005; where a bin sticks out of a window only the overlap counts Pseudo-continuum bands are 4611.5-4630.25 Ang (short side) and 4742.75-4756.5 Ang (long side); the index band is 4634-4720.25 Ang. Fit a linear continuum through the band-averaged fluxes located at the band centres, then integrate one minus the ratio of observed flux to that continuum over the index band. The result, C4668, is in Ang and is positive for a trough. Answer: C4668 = 2.0 Ang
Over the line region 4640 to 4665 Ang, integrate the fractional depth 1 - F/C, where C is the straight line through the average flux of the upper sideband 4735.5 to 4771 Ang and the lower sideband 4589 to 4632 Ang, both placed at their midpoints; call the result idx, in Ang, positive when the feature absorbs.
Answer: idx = 1.0 Ang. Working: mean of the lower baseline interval 14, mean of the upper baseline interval 13.4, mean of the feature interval 13.2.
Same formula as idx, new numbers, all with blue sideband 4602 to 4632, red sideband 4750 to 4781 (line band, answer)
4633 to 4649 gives 1.0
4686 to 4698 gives 0.3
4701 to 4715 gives 0.2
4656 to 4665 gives 0.1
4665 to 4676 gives 0.3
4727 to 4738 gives 0.5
